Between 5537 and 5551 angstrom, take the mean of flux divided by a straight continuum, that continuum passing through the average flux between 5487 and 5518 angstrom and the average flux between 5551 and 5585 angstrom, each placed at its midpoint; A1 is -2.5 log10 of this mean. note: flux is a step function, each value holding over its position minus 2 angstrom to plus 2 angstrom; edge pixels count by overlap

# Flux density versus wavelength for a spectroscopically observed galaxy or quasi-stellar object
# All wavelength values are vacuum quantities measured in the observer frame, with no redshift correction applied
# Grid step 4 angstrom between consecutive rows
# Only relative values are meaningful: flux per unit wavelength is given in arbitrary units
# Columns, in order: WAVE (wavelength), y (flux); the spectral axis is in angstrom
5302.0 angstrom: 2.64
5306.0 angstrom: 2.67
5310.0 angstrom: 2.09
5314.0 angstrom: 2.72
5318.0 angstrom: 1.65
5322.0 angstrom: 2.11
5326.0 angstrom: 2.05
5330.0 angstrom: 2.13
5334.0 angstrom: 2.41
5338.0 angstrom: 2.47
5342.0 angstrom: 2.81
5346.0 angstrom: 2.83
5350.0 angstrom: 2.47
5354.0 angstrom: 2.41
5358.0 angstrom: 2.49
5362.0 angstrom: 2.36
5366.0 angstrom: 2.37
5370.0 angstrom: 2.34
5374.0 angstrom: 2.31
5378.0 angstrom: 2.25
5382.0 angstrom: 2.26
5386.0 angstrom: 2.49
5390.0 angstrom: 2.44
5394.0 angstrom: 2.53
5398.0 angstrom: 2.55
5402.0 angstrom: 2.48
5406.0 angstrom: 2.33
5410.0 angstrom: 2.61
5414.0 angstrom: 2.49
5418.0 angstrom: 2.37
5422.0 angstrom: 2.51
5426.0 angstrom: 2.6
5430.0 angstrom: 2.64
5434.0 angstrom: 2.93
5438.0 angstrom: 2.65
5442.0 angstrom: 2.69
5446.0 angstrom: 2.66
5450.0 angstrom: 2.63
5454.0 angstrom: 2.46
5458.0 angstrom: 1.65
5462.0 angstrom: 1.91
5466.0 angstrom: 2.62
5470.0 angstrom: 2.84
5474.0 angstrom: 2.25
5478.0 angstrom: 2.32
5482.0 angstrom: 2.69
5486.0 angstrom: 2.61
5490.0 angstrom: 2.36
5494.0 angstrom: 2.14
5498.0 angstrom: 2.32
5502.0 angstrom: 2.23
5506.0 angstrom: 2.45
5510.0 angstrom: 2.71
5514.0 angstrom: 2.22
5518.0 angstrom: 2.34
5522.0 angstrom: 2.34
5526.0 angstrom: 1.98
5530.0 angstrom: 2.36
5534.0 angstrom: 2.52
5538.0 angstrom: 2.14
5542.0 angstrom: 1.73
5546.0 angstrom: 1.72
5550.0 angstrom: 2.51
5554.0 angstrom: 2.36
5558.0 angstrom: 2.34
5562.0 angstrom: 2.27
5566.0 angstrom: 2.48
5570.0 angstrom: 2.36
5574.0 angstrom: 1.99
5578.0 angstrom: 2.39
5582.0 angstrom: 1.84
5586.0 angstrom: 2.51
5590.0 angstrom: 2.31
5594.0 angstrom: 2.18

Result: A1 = 0.16 mag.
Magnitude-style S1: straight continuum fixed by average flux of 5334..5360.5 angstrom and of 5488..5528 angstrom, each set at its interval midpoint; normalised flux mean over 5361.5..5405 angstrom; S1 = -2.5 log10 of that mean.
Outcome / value 0.05 mag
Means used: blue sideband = 2.56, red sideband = 2.31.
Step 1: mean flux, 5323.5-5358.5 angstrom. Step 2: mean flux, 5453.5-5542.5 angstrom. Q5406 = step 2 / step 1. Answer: 0.95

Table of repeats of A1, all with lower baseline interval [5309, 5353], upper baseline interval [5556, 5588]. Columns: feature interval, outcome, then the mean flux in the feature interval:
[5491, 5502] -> 0.03 mag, 2.24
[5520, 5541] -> 0.02 mag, 2.24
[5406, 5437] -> -0.11 mag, 2.58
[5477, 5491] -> -0.10 mag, 2.52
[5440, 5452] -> -0.15 mag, 2.66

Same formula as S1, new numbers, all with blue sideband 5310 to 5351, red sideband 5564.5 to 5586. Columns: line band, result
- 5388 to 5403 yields -0.083 mag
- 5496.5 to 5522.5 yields -0.052 mag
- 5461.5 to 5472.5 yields -0.107 mag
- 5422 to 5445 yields -0.167 mag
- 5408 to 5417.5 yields -0.095 mag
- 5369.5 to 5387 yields 0.003 mag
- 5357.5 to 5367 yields -0.029 mag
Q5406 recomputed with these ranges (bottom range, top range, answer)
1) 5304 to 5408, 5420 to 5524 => 1.03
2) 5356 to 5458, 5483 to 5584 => 0.92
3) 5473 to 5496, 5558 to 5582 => 0.94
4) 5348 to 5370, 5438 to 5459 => 1.03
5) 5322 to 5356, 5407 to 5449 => 1.07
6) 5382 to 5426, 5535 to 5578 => 0.89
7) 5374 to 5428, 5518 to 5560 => 0.90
